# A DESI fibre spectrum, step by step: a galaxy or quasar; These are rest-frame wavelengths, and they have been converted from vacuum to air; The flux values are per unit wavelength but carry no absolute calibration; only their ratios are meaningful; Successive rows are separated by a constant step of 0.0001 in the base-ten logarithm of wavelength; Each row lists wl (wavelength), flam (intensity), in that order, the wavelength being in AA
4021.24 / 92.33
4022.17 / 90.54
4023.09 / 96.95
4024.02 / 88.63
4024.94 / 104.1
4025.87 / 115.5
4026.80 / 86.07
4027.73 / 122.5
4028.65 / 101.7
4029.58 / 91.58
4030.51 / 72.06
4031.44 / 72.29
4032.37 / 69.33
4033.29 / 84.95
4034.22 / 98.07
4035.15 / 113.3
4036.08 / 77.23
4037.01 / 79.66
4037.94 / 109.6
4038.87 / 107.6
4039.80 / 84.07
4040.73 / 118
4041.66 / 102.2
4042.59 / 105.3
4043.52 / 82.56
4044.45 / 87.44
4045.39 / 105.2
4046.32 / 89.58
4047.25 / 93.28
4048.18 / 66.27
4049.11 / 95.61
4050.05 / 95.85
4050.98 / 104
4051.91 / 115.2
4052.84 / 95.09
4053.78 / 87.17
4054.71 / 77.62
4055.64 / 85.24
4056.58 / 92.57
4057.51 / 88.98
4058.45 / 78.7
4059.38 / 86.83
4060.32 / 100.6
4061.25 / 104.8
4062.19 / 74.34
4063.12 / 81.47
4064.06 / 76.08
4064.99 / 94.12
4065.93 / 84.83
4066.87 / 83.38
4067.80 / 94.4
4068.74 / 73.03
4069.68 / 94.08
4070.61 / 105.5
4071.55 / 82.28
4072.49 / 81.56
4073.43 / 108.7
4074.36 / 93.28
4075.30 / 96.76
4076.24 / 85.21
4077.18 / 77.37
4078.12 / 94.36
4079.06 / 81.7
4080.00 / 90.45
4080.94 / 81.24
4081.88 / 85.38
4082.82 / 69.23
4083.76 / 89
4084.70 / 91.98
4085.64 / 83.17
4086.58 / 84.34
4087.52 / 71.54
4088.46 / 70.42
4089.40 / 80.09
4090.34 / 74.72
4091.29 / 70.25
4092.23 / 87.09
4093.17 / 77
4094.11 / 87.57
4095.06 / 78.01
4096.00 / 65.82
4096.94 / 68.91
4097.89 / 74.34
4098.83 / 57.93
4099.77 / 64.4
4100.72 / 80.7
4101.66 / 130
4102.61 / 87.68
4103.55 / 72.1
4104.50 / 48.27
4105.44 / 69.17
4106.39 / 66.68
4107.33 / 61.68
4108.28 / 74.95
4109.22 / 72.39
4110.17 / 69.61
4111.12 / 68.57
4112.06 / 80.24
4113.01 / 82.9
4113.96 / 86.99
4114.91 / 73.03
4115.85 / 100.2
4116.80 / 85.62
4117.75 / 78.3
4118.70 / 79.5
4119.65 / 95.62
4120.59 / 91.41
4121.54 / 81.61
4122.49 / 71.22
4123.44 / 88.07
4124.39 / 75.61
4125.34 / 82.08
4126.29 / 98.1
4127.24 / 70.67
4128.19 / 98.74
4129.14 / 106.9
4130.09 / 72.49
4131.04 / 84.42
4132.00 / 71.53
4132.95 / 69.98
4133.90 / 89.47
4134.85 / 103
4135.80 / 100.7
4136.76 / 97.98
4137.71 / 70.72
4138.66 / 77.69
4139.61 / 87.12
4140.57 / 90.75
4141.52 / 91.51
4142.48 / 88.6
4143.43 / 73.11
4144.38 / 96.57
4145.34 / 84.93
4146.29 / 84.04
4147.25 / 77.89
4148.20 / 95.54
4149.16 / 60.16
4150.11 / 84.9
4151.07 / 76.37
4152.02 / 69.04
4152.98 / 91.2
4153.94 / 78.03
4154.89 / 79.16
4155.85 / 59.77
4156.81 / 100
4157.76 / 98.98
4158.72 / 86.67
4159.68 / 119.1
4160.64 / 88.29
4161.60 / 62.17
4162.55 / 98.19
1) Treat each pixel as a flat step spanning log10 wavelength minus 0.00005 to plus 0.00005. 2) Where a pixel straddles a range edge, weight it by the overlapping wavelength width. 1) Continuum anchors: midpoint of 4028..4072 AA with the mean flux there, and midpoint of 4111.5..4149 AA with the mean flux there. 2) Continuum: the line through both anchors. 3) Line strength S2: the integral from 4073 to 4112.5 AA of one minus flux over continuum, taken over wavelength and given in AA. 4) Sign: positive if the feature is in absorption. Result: 4.0 AA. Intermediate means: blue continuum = 90.9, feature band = 79.1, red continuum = 85.3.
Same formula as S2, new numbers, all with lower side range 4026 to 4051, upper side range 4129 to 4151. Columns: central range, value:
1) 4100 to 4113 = 1.77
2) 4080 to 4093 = 1.32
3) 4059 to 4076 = 0.20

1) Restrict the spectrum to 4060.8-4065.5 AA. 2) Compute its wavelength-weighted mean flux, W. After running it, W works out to 86.1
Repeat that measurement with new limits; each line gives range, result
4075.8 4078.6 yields 85.5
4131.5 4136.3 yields 86.8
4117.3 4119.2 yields 79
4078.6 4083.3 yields 81.6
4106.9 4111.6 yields 69.6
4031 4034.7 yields 81.5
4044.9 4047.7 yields 95.8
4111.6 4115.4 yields 80.9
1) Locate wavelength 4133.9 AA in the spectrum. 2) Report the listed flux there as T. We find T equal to 89.47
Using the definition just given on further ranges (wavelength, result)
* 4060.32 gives 100.6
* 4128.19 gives 98.74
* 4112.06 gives 80.24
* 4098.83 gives 57.93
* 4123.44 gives 88.07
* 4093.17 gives 77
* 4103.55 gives 72.1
